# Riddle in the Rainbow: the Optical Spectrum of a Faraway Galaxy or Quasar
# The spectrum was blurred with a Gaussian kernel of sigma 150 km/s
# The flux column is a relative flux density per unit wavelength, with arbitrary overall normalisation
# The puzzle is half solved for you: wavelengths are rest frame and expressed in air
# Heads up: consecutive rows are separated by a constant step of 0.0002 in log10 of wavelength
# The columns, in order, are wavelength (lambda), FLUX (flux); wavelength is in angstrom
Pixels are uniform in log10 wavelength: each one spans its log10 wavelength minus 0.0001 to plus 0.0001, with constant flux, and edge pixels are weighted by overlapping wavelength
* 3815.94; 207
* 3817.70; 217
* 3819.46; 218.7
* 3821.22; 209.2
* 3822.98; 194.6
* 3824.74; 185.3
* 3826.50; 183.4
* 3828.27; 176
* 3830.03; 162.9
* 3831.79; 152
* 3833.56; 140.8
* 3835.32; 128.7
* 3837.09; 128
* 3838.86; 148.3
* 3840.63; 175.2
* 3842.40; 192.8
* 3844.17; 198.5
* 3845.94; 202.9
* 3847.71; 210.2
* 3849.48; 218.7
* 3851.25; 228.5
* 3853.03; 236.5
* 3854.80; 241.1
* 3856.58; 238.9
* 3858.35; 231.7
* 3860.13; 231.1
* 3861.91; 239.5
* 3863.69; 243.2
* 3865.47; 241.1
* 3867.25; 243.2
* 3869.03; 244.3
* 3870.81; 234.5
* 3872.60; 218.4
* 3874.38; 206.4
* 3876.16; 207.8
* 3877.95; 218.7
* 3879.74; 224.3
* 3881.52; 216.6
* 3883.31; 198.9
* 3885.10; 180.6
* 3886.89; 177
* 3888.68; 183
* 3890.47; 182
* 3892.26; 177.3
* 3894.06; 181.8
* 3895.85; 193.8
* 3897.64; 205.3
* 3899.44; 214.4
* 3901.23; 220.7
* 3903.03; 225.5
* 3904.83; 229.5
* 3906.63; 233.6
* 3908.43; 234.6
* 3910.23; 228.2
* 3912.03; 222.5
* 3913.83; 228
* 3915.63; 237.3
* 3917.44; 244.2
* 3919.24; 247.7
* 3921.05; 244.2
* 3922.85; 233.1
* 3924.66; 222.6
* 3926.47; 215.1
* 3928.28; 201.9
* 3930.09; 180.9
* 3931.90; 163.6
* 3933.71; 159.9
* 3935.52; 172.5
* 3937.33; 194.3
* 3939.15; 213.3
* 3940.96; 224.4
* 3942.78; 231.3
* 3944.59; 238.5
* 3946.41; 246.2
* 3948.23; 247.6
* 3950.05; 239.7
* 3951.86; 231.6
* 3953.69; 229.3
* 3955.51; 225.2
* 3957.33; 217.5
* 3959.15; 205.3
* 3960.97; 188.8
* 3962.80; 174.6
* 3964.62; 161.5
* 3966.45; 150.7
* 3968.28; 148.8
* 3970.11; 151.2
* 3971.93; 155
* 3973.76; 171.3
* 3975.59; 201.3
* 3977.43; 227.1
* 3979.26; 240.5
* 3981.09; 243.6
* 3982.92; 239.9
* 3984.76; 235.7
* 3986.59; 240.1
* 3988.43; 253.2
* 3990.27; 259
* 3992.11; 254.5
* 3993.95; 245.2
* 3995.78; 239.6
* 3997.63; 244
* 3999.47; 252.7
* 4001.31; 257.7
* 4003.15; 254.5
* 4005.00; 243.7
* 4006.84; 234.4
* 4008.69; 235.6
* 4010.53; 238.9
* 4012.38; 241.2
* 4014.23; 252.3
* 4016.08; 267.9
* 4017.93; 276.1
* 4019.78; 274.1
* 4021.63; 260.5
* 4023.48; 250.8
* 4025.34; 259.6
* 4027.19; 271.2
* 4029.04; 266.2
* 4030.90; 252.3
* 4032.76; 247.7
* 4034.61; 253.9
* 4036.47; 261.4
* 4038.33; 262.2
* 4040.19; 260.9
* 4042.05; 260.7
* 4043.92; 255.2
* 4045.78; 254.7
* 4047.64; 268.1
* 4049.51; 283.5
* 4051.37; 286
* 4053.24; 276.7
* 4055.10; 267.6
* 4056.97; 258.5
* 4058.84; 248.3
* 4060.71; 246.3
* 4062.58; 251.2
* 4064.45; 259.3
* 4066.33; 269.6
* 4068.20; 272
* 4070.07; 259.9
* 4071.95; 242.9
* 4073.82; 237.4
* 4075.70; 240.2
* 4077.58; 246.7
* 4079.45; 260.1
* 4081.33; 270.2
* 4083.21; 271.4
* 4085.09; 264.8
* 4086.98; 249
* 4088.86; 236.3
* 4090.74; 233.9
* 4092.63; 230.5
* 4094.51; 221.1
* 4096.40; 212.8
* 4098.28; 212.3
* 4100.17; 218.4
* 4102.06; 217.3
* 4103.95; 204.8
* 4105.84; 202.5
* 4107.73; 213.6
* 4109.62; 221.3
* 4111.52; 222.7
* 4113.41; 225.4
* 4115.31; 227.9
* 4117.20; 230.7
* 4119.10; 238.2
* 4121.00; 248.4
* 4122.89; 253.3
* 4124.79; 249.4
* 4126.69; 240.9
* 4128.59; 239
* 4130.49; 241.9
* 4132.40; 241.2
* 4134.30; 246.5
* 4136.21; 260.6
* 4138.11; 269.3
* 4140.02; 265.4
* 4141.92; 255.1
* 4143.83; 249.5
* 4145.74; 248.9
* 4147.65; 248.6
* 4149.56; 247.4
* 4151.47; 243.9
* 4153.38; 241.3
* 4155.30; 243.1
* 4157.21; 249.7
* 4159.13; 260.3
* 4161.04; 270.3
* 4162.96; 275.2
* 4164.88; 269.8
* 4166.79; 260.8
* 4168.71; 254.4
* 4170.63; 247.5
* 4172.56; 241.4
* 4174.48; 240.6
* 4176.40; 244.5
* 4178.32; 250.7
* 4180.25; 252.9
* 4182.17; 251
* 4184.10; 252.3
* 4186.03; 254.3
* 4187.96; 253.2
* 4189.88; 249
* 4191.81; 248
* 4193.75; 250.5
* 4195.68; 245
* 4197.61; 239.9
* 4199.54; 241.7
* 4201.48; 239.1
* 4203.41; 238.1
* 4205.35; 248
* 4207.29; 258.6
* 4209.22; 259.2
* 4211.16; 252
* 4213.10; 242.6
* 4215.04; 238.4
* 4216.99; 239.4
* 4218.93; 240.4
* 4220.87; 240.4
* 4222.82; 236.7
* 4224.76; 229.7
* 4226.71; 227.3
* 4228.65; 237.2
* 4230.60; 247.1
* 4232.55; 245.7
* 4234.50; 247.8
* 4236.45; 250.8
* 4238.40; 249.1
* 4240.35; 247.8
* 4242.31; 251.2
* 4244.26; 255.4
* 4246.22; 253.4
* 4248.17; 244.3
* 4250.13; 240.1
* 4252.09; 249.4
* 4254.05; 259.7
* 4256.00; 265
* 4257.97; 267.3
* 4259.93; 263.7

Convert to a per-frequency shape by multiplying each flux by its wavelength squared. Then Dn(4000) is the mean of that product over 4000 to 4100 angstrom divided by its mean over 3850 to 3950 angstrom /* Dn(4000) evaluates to 1.26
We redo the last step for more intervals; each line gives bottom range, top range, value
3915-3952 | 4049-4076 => 1.27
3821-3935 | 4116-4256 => 1.40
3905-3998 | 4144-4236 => 1.29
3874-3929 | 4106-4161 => 1.28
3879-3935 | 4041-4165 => 1.30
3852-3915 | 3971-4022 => 1.17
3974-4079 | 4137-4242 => 1.06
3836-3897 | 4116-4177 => 1.38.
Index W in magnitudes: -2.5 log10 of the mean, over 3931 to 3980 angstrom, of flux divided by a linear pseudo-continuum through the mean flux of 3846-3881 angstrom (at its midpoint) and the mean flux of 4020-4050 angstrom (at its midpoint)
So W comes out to 0.22 mag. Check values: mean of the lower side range 229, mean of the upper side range 261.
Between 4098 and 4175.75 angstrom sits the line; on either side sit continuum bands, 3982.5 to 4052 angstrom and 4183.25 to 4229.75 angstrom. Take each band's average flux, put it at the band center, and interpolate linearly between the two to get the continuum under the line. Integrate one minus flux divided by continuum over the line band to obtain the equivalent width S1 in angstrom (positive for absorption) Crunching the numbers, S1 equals 1.7 angstrom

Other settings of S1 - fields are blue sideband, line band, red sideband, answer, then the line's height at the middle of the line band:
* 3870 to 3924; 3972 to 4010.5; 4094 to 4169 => -1.9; 226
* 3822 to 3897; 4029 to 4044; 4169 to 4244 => -2.3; 224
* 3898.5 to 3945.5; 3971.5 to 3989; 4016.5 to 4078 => 1.2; 237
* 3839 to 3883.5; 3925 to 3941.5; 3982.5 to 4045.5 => 3.1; 236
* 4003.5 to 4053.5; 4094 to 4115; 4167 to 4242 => 3.1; 253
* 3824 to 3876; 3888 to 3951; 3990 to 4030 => 2.8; 225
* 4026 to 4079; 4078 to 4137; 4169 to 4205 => 4.3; 254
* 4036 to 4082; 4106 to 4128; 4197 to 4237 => 1.8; 254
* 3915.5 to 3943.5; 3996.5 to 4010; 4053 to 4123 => -1.3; 225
